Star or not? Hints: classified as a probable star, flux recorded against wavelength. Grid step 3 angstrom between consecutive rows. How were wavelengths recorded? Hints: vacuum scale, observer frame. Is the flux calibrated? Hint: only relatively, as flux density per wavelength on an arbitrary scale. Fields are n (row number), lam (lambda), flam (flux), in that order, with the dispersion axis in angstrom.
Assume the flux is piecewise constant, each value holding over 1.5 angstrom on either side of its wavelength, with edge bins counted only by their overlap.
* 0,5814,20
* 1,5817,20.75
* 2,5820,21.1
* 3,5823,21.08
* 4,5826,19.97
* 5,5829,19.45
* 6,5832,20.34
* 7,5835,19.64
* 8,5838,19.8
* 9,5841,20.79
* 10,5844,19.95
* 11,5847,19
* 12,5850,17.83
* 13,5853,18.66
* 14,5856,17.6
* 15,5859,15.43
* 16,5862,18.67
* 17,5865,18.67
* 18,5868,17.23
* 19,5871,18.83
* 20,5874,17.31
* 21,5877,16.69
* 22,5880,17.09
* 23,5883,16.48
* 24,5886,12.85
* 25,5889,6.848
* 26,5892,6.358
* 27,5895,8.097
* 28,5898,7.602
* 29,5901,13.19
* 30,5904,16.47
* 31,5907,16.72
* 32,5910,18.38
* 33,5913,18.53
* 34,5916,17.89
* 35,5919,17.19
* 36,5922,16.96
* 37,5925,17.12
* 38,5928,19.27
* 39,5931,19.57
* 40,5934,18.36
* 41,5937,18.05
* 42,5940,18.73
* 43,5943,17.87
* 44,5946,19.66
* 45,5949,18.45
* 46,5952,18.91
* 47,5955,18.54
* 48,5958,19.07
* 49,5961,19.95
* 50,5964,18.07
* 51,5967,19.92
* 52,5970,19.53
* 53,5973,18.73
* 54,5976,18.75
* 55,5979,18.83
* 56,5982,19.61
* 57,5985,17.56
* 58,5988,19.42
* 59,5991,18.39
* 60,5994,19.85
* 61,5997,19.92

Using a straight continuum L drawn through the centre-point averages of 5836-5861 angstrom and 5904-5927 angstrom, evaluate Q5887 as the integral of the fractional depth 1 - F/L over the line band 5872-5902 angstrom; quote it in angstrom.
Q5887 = 9.5 angstrom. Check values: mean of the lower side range 18.7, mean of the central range 12.3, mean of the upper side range 17.5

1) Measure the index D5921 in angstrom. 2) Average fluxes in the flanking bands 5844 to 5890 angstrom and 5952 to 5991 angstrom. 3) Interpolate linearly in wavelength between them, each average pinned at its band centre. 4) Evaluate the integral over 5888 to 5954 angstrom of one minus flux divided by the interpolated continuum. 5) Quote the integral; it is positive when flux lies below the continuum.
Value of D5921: 7.3 angstrom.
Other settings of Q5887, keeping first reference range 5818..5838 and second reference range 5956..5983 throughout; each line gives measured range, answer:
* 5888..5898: 6.4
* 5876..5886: 1.8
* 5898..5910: 2.9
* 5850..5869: 2.2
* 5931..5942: 0.5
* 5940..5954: 0.4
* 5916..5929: 1.3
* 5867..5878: 1.3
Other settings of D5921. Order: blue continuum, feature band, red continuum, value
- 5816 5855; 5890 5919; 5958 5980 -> 8.5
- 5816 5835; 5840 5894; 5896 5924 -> 5.6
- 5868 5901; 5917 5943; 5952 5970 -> -2.3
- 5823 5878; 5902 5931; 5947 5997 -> 1.9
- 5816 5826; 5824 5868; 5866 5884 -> 0.6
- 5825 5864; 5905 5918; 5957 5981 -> 0.9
